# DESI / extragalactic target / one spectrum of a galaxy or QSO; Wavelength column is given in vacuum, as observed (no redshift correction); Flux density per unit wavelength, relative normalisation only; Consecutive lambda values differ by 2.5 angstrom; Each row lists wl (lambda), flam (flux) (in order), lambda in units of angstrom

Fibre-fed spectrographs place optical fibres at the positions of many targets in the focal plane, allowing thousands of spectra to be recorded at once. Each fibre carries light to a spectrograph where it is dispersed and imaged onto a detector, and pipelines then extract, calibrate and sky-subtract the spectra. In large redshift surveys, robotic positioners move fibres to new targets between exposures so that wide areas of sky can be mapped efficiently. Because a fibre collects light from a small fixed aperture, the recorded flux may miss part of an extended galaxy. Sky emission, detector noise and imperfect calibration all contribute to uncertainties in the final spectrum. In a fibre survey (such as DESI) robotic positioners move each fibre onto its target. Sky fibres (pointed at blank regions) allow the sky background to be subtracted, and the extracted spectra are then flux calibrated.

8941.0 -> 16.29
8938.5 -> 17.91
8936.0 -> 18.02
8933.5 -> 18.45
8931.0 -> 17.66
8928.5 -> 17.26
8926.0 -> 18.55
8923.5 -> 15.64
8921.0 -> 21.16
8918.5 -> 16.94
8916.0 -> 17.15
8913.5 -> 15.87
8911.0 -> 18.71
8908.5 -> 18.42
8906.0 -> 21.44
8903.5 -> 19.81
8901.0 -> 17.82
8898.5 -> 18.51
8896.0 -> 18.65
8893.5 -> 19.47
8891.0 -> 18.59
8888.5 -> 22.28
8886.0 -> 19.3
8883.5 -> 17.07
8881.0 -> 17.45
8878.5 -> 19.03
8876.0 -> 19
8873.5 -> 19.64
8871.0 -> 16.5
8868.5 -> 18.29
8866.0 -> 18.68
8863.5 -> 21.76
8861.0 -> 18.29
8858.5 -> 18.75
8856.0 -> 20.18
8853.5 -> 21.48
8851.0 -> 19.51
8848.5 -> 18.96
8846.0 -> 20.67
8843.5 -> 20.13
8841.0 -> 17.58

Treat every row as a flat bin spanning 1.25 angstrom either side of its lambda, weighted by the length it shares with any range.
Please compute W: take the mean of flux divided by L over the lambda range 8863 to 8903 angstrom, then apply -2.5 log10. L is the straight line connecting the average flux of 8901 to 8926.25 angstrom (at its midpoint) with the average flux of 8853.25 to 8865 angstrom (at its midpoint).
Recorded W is 0.02 mag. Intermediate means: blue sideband 19.9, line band 18.8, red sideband 18.3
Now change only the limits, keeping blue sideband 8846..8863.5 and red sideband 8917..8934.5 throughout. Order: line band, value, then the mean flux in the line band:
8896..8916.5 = -0.005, 18.5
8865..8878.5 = 0.049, 18.5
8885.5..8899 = -0.041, 19.5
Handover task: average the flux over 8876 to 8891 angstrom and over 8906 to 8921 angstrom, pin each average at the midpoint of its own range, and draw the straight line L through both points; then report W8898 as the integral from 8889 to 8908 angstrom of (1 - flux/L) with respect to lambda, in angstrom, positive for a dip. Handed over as -0.8 angstrom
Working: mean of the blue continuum 19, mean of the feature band 19.3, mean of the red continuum 18.1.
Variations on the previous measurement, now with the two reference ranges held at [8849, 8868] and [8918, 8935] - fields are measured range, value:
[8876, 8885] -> 0.5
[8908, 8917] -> 0.4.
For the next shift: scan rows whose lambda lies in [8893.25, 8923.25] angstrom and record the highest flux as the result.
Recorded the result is 21.44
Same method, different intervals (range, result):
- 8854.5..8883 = 21.76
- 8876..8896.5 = 22.28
